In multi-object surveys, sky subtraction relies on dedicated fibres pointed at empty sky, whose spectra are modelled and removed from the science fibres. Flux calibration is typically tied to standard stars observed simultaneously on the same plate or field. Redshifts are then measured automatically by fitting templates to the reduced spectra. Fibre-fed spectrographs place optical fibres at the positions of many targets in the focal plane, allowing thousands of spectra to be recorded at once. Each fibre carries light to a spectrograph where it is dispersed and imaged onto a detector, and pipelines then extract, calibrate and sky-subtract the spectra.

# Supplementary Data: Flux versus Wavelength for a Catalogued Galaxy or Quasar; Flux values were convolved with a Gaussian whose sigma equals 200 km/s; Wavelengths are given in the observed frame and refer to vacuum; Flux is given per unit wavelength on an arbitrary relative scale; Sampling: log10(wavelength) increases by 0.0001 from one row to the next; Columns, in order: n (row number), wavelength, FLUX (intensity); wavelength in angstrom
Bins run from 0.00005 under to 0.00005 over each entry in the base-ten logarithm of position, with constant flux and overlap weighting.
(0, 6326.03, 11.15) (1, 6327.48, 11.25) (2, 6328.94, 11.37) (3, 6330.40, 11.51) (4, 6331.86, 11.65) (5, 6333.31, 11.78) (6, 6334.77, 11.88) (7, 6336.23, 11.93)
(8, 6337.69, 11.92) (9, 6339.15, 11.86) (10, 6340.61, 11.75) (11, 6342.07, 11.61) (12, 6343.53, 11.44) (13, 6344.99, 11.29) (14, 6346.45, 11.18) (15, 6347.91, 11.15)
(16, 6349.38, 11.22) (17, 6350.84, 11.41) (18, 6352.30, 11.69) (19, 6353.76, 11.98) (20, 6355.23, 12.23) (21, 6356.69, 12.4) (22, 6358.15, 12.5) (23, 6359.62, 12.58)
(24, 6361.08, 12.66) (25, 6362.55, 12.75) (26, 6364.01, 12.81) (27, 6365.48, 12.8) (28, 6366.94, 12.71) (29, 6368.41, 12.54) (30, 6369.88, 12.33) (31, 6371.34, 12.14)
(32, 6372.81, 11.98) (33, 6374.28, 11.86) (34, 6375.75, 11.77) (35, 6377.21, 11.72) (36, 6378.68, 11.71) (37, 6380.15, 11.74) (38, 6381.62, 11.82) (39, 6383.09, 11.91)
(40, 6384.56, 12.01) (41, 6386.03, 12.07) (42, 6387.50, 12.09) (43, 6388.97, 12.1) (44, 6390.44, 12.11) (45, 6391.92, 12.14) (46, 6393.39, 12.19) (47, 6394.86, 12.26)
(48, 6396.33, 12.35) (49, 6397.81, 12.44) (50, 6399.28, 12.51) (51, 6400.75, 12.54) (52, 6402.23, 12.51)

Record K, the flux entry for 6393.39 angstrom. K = 12.19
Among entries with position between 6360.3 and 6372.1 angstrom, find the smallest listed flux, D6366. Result 12.14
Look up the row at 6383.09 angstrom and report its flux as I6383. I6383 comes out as 11.91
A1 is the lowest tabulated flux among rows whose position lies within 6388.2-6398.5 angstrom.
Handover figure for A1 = 12.1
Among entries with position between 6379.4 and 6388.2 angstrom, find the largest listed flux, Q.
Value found 12.09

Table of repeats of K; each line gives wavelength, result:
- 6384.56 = 12.01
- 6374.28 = 11.86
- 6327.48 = 11.25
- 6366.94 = 12.71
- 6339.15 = 11.86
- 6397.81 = 12.44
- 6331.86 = 11.65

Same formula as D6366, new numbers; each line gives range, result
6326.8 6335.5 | 11.25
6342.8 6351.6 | 11.15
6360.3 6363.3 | 12.66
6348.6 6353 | 11.22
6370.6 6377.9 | 11.72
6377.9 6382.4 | 11.71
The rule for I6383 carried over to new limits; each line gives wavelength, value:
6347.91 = 11.15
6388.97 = 12.1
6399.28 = 12.51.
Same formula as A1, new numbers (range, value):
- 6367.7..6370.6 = 12.33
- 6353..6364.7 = 11.98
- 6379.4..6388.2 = 11.74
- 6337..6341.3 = 11.75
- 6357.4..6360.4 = 12.5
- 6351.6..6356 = 11.69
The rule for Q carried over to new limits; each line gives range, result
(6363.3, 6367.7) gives 12.81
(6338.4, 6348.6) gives 11.86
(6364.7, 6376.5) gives 12.8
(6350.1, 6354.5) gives 11.98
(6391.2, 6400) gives 12.51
